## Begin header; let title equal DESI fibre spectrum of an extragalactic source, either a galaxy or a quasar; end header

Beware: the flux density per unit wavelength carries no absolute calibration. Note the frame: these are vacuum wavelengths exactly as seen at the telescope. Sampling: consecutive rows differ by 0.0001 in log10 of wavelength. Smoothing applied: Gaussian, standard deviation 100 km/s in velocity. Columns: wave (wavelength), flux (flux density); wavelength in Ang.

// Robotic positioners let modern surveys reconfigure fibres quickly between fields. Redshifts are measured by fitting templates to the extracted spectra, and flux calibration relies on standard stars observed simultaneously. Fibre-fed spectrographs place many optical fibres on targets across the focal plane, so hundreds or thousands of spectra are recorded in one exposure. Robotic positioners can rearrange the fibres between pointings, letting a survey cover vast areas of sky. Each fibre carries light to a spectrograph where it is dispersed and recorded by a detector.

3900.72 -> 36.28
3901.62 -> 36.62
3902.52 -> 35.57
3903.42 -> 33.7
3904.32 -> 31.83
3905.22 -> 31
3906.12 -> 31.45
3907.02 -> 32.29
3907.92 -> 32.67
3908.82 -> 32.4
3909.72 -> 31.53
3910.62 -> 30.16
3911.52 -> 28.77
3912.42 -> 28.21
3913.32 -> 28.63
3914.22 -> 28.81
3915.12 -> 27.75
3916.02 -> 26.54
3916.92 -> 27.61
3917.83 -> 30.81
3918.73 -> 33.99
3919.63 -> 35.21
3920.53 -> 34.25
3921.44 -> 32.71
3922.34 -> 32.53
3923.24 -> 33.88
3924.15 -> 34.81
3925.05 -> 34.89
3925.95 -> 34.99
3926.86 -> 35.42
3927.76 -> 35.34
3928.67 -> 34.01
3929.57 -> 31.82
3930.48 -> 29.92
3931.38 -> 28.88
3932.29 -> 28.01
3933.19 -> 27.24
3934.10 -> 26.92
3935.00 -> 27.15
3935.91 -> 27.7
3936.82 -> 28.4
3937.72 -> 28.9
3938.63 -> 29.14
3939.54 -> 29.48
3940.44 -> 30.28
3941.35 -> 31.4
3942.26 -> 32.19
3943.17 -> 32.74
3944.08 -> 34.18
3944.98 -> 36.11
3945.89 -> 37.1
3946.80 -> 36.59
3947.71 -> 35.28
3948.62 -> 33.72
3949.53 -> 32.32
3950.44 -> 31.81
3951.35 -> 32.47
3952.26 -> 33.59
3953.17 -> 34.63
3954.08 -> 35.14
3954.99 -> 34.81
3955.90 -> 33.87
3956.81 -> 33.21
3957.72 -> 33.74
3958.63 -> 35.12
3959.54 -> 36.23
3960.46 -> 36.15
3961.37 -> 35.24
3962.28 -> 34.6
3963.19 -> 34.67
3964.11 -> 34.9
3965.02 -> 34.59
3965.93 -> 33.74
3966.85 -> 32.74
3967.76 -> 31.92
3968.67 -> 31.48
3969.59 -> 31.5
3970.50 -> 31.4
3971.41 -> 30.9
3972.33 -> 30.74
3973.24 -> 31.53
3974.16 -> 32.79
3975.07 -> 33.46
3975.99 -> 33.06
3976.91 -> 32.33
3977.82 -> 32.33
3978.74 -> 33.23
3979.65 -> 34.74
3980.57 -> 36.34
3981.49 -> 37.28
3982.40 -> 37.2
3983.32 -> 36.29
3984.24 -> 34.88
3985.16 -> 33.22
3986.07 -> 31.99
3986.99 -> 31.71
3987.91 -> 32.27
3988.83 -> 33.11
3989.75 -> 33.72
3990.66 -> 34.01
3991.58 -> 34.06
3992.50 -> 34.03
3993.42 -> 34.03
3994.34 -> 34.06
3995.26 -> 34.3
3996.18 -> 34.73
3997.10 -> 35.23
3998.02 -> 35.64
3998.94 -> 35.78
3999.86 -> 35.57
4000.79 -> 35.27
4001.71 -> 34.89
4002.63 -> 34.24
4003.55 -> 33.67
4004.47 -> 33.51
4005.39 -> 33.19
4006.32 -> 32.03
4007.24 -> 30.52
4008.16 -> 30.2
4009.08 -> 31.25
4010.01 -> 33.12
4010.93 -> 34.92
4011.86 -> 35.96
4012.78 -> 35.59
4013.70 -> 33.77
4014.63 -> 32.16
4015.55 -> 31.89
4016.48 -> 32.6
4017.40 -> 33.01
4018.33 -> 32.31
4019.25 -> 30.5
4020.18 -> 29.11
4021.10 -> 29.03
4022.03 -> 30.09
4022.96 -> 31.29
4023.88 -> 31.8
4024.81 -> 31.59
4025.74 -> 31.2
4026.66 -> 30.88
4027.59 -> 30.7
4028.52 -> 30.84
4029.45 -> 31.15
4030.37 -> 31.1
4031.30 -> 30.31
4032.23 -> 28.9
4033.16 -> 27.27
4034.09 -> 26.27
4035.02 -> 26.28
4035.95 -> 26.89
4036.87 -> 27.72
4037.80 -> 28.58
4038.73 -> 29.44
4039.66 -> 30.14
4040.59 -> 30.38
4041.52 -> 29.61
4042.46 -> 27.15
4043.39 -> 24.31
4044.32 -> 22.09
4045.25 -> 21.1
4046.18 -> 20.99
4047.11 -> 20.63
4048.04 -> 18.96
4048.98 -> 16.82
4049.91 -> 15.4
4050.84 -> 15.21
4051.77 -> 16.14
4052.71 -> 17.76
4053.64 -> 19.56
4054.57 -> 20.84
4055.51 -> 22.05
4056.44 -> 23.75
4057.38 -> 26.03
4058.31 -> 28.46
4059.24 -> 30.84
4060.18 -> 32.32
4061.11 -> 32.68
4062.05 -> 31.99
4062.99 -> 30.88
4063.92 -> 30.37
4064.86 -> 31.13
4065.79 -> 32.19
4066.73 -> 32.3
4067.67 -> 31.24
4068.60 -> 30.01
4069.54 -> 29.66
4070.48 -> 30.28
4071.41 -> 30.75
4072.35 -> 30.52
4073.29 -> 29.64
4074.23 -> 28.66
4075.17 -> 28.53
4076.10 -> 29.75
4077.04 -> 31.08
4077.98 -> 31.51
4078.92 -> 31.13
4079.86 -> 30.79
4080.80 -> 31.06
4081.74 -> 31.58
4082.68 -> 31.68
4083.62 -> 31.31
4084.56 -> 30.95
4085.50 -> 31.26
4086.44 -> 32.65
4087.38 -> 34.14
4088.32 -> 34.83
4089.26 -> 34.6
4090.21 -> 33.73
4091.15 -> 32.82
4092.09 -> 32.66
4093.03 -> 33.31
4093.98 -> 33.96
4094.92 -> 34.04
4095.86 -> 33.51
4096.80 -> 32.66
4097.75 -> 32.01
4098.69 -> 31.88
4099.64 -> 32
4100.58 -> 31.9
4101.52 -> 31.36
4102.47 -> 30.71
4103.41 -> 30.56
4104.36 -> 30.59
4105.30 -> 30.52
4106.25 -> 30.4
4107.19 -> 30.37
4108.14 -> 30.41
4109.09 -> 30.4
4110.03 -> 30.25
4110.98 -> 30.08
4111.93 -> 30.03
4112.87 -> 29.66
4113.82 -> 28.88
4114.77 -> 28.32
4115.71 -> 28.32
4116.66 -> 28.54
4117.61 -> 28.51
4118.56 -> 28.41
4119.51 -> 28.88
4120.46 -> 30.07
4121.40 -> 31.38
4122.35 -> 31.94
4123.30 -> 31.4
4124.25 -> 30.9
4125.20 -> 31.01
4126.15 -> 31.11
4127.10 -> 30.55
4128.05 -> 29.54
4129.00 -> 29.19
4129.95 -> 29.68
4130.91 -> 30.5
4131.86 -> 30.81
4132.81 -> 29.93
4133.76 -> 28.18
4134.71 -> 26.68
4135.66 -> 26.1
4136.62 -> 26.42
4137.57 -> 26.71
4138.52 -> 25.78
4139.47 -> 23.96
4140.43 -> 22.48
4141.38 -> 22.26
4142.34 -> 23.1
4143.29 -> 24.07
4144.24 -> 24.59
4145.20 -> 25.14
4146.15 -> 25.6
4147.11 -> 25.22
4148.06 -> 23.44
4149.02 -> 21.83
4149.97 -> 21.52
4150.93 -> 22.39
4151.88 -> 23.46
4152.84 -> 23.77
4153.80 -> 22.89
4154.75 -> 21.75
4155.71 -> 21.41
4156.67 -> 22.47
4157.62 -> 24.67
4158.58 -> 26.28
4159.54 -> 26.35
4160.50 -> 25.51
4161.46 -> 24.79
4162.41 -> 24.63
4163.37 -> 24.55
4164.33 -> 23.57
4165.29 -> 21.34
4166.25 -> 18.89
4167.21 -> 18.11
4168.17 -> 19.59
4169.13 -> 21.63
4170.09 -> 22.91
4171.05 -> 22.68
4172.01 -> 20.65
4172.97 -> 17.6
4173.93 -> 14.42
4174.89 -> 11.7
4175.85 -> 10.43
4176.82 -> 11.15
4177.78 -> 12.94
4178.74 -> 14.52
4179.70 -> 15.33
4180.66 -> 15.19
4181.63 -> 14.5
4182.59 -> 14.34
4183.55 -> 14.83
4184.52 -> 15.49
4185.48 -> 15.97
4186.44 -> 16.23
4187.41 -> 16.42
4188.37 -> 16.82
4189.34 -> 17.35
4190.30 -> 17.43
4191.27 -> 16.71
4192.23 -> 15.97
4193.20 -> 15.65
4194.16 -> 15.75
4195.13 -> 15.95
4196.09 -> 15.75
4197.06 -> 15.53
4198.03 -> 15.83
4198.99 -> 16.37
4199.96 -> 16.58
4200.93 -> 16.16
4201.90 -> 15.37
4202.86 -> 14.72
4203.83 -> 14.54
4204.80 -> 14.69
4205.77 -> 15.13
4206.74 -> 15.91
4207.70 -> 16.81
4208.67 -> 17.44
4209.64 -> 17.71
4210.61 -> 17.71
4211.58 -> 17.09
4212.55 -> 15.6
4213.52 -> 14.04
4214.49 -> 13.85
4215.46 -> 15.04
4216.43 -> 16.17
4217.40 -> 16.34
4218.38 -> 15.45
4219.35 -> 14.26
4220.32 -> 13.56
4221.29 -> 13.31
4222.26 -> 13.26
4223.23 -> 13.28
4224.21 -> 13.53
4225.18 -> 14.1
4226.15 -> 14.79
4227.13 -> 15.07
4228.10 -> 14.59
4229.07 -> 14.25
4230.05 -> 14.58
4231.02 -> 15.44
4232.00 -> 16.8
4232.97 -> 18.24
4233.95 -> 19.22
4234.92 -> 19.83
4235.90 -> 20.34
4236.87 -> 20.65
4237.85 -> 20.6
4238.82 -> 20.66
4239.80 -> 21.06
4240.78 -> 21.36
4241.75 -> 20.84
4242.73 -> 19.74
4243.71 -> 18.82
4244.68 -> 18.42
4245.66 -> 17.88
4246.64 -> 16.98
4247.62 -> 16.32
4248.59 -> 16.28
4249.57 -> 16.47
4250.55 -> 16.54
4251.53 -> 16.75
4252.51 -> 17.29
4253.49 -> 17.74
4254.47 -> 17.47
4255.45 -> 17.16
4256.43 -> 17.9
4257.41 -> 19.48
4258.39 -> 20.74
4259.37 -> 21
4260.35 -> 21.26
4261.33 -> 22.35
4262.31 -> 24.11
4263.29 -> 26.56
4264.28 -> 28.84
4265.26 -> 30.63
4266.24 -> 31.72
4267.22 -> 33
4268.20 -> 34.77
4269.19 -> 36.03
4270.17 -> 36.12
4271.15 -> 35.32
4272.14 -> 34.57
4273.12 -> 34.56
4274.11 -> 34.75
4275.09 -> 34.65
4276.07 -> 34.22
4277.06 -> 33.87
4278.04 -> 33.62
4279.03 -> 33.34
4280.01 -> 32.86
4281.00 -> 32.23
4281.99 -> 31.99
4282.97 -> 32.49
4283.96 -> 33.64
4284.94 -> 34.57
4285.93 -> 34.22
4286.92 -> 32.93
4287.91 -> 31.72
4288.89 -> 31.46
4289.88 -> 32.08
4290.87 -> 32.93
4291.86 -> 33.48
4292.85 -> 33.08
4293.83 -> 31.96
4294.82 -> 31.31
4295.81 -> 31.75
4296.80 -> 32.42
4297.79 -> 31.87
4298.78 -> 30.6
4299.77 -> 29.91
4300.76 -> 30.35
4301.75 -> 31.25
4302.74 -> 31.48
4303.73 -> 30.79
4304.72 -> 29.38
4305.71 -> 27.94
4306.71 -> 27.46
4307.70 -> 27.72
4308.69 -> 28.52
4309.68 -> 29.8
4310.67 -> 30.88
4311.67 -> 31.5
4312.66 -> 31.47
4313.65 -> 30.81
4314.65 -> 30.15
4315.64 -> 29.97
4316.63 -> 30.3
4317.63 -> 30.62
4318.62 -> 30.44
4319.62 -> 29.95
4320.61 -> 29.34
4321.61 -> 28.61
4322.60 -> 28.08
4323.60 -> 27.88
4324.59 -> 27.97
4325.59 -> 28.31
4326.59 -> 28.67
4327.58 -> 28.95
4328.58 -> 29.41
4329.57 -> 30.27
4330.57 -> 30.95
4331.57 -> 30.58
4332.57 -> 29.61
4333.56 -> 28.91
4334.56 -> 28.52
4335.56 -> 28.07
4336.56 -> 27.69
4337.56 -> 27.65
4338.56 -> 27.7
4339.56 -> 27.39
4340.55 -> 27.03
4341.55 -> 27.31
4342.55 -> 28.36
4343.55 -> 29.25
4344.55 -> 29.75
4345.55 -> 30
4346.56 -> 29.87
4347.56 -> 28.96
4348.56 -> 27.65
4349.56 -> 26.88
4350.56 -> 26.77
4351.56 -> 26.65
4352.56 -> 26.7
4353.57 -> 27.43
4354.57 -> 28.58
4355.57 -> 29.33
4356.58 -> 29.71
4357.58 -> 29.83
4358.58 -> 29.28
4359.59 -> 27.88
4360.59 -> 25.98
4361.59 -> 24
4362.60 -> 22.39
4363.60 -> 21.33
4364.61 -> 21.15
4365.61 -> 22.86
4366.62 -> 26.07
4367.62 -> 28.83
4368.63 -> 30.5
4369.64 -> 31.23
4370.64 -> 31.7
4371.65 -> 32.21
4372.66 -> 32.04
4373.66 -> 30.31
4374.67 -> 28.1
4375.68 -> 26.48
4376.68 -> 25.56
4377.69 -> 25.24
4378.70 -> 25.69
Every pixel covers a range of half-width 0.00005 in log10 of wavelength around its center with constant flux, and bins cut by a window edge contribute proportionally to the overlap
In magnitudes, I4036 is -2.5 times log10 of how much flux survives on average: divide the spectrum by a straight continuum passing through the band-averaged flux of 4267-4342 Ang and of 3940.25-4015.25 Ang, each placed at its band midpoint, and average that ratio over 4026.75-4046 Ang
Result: 0.189 mag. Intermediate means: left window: 33.8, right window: 31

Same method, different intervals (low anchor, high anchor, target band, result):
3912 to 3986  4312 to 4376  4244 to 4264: 0.47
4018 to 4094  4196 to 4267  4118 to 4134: -0.24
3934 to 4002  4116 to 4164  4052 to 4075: 0.04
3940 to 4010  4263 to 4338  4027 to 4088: 0.19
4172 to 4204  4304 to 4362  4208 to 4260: 0.15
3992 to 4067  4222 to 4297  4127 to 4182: 0.19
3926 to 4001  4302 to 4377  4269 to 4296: -0.14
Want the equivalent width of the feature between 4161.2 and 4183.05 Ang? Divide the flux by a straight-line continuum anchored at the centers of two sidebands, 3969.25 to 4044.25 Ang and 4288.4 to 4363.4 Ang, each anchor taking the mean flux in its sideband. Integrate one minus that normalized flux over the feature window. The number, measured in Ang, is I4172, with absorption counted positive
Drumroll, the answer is 9.0 Ang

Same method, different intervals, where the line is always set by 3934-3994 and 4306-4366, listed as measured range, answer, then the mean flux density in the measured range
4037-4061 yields 6.2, 23.7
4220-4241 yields 9.2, 16.7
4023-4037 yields 1.2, 29.6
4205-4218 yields 6.0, 16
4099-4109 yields 0.1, 30.9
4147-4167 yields 4.8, 23.3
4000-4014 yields -0.4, 33.5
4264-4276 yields -1.9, 33.9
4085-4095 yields -0.6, 33.4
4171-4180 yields 4.6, 14.8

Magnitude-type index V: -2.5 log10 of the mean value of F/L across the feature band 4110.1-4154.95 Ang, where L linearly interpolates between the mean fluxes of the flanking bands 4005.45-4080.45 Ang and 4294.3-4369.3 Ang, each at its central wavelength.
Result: 0.06 mag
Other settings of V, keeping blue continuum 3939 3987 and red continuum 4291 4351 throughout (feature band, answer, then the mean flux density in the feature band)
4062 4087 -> 0.05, 30.8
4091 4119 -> 0.04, 30.9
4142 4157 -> 0.33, 23.3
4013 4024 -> 0.05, 31.6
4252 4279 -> 0.09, 27.9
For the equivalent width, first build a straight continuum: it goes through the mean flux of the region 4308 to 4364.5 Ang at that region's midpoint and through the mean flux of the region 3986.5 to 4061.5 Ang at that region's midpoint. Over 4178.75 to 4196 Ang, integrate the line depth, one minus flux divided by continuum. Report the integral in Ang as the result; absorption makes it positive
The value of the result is 7.8 Ang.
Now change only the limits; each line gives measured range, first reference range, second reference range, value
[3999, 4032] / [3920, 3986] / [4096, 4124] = -0.3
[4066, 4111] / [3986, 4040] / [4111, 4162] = -4.2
